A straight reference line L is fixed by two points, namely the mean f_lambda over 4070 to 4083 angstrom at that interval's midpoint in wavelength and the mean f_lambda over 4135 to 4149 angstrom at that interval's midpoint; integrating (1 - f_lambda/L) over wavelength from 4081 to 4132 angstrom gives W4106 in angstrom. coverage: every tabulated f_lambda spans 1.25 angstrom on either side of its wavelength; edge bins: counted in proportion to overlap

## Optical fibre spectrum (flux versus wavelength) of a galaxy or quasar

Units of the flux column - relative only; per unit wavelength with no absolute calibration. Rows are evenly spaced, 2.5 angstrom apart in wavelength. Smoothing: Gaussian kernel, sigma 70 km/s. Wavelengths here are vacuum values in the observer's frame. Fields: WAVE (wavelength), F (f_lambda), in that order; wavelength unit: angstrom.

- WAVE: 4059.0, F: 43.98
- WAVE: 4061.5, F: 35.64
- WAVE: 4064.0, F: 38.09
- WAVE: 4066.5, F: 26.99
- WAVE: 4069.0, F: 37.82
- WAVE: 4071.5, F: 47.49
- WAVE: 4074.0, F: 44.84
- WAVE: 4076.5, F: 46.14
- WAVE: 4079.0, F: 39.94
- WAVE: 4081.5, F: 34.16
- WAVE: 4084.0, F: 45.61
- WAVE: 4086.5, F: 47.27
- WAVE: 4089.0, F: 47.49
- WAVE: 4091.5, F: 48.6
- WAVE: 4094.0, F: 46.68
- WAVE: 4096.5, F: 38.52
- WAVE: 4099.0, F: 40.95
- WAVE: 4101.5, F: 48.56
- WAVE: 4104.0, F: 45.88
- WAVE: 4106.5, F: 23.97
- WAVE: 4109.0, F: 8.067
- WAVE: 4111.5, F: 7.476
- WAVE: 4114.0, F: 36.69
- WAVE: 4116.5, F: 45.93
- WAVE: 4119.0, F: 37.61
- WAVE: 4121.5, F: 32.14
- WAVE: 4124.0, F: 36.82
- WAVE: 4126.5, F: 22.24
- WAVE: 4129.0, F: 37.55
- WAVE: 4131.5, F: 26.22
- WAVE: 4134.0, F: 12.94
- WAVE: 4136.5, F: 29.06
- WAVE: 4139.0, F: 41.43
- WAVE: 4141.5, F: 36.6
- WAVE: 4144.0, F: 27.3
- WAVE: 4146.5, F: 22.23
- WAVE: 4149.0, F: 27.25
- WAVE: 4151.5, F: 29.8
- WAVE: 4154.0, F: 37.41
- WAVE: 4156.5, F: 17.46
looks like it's 1.32 angstrom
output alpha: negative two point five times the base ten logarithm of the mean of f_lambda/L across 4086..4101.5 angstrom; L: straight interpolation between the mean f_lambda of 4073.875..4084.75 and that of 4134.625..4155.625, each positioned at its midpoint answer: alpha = -0.15 mag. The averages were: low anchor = 41.7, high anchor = 30.6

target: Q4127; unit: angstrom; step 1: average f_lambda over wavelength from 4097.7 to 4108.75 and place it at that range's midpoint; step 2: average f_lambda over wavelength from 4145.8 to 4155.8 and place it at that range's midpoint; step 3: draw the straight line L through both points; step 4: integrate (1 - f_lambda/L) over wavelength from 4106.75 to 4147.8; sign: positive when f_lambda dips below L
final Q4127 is 5.04 angstrom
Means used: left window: 37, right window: 28.9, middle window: 28.7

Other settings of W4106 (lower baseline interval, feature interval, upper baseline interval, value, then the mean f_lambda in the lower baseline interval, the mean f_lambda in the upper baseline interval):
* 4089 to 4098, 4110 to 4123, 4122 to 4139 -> 1.1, 44.9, 28.7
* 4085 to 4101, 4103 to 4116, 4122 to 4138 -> 4.2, 45.1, 27.9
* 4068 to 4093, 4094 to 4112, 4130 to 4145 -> 2.8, 44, 29.1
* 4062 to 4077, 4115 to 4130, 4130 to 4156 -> -1.6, 39.7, 28.8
